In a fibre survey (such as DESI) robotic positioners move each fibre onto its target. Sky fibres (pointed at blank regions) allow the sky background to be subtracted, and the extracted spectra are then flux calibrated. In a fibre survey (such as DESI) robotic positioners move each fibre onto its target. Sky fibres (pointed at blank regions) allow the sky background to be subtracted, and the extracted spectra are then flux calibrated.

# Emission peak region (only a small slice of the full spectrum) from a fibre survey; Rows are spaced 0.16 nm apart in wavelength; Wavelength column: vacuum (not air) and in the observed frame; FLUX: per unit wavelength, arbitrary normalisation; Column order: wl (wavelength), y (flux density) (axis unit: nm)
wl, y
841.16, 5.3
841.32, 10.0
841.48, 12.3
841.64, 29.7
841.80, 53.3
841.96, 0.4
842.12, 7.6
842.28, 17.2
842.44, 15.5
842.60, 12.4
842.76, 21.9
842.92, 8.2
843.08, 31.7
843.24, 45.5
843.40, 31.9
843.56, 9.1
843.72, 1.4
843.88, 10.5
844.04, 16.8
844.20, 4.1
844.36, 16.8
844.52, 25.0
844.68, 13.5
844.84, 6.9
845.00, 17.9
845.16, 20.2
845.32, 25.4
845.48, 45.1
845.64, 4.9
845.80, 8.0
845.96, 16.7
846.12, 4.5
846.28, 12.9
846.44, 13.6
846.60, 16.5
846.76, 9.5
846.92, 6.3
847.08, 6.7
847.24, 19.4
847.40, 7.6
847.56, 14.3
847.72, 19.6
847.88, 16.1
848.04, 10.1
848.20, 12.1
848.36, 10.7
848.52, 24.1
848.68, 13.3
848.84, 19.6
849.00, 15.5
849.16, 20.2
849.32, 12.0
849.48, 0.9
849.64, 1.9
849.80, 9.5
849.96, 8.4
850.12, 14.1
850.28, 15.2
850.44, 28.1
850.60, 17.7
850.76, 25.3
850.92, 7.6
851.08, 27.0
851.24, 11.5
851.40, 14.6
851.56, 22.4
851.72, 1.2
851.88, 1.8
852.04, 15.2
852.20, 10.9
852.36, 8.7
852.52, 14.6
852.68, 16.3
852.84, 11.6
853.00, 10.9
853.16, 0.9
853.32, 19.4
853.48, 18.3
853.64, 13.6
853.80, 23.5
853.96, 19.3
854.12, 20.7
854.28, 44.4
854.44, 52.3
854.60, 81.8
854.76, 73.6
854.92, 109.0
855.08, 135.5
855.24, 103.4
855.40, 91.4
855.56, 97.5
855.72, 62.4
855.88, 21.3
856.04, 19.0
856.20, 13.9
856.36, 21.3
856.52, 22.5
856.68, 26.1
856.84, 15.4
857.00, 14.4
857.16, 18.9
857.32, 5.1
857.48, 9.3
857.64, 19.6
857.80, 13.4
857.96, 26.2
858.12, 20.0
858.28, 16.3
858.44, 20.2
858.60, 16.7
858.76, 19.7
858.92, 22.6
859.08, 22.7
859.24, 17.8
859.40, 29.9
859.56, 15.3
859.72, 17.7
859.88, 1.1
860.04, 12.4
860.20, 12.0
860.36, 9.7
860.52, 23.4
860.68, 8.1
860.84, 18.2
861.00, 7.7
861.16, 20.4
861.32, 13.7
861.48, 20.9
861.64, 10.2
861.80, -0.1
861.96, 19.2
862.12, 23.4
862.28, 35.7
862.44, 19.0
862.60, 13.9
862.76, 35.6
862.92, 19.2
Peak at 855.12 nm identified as [O II] 3727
